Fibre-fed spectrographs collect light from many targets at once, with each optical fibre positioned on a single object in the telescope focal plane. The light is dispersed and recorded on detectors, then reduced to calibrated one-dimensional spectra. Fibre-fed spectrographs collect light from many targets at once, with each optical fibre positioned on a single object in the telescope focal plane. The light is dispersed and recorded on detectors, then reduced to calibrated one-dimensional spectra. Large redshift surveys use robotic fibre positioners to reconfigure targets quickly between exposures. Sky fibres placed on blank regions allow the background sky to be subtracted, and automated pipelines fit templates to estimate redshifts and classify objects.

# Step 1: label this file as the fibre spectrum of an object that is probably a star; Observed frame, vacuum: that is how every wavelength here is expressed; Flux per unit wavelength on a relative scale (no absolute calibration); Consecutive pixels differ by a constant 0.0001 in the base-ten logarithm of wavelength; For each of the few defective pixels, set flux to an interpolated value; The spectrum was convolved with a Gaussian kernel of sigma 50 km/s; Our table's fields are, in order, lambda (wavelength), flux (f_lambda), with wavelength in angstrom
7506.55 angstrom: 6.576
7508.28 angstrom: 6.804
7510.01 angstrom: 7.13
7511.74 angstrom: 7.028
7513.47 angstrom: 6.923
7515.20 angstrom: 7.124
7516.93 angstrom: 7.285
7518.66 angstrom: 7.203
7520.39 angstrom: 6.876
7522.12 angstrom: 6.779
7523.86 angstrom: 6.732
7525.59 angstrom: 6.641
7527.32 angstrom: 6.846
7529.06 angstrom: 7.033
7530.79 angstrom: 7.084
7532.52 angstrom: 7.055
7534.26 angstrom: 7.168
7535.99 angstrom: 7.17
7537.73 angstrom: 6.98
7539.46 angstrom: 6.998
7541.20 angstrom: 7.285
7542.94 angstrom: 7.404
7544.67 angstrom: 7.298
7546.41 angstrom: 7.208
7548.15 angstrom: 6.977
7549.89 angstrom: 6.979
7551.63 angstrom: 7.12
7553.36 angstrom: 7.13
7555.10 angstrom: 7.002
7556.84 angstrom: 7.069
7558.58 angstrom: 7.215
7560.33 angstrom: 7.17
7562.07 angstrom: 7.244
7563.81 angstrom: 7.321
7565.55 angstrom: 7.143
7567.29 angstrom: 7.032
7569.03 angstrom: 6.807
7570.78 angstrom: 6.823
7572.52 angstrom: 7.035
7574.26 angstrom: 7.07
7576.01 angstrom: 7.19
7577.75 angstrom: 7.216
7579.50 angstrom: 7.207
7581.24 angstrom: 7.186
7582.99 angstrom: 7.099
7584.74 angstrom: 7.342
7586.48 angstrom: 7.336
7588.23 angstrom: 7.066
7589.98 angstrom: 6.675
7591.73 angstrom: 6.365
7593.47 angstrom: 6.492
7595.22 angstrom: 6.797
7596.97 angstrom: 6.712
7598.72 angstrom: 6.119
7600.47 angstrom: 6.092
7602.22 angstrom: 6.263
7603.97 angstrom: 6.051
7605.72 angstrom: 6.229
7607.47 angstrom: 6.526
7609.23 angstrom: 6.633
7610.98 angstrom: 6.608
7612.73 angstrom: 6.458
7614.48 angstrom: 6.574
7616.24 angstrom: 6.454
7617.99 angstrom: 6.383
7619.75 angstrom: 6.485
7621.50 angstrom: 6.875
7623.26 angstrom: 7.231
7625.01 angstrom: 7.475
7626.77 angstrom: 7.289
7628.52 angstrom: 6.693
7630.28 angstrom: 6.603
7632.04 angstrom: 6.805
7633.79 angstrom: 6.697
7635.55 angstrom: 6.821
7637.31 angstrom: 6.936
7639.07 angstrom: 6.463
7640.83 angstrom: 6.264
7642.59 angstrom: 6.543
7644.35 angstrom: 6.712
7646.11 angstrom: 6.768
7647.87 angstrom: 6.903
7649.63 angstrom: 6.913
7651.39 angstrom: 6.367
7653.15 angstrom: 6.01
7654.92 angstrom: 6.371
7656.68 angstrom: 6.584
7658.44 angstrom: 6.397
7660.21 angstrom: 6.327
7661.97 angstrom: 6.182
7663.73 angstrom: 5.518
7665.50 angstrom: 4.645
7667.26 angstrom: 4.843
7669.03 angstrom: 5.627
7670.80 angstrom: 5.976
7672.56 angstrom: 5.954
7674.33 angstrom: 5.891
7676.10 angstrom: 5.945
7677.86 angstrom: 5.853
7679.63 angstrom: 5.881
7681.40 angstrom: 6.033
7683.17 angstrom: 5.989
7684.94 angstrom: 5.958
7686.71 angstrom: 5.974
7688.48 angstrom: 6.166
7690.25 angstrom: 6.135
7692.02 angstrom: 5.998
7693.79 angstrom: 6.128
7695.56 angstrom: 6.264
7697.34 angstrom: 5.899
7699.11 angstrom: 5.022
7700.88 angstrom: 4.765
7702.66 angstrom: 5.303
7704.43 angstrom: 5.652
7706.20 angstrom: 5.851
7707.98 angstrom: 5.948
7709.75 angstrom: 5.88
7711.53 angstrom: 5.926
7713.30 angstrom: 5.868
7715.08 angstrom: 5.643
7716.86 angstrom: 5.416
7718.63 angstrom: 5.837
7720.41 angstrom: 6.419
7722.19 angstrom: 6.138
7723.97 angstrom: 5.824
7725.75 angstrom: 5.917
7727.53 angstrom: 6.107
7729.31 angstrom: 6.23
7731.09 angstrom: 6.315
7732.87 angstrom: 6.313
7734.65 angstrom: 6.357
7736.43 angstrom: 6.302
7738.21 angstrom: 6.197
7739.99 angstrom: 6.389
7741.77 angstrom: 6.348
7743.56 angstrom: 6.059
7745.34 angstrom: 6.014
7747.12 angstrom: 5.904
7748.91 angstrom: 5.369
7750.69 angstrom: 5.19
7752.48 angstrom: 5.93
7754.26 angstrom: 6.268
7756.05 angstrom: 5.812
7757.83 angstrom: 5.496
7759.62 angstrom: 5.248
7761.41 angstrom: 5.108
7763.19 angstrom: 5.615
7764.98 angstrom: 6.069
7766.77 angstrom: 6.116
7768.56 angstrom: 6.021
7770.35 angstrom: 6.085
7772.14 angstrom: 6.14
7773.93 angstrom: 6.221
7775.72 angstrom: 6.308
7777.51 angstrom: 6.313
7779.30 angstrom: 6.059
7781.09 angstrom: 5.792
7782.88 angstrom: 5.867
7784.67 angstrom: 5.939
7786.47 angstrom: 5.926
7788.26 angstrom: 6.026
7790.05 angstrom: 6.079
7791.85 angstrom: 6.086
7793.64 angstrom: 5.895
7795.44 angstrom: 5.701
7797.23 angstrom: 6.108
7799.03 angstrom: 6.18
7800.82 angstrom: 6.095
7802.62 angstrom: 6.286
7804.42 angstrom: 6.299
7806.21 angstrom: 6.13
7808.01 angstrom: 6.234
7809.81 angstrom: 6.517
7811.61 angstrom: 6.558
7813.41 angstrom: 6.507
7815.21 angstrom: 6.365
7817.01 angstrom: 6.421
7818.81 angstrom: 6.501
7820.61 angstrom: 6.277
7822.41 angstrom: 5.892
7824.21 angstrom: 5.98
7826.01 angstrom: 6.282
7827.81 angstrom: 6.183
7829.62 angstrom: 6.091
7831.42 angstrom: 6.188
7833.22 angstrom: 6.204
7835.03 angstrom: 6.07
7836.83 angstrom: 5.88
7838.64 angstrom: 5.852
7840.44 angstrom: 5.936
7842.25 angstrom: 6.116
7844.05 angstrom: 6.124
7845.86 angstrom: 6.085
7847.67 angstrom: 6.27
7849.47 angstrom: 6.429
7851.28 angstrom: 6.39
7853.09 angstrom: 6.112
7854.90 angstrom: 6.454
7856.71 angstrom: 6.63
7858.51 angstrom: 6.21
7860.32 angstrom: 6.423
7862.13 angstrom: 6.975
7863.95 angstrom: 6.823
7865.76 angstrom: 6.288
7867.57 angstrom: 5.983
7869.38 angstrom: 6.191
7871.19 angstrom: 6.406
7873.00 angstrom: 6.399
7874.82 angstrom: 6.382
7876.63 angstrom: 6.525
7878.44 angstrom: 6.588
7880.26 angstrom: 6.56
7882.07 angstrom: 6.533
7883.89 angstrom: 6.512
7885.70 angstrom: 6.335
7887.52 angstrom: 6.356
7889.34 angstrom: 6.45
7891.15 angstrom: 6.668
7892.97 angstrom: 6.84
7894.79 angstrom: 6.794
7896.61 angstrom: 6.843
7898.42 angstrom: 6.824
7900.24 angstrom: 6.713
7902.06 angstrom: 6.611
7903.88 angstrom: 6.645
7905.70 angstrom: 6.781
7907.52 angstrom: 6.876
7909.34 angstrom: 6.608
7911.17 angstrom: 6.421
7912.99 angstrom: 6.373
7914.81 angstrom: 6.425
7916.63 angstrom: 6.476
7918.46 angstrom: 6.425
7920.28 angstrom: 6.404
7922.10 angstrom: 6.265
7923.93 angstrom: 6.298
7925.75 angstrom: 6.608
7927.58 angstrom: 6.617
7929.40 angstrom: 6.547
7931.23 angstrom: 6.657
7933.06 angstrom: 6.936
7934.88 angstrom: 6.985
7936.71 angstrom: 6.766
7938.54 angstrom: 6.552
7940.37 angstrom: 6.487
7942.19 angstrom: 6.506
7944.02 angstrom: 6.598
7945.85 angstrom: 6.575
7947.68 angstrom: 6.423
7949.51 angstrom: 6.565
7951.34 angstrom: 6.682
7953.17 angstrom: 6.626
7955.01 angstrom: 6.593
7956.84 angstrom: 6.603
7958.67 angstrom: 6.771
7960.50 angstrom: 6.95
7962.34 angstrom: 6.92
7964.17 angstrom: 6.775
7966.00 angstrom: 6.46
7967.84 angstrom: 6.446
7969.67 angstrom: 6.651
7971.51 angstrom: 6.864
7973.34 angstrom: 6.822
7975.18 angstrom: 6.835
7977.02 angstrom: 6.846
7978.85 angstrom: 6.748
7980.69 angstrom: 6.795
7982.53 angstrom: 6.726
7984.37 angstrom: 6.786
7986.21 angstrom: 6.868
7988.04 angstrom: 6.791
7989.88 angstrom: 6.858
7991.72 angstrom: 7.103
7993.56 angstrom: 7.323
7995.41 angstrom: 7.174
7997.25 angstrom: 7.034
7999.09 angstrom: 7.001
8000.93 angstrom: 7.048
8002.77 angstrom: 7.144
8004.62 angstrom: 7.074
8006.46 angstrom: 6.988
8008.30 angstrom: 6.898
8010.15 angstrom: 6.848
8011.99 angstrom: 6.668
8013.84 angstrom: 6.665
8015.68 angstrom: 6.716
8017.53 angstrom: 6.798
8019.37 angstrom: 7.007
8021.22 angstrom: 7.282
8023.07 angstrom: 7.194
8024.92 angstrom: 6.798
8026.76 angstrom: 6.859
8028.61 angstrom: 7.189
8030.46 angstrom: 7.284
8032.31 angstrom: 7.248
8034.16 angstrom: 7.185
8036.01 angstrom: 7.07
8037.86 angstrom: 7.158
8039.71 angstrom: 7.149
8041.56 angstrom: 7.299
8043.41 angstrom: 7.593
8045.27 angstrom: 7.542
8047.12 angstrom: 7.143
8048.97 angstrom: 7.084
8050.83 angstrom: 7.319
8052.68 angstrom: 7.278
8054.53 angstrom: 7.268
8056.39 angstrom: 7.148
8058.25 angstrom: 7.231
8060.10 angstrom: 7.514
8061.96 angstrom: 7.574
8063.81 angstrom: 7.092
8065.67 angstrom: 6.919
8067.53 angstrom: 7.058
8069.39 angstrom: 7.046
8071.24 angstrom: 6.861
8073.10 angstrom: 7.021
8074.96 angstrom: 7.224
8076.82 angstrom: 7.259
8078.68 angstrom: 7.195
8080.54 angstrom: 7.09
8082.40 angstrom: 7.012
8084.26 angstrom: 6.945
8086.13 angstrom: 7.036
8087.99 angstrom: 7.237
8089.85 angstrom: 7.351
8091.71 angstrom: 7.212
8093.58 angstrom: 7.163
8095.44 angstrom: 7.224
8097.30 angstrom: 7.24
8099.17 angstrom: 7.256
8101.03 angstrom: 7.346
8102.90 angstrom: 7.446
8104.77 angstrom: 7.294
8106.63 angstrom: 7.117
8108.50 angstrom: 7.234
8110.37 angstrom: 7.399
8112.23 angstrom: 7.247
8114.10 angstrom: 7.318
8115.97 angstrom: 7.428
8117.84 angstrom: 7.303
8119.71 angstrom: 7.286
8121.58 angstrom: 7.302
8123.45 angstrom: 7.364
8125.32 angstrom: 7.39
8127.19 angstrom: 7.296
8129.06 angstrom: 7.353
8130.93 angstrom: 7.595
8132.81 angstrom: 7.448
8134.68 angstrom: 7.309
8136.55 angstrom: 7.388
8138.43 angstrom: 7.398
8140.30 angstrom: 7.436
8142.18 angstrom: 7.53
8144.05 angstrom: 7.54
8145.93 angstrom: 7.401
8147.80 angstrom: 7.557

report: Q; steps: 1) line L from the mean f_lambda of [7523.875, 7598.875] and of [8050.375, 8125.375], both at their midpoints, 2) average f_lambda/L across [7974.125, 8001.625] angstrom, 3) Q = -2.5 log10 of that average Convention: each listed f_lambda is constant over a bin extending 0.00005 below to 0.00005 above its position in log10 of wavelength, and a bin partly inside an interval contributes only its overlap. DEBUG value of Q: 0.04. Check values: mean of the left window 7.03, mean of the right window 7.22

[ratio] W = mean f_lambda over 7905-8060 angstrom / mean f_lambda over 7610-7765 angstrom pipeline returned 1.1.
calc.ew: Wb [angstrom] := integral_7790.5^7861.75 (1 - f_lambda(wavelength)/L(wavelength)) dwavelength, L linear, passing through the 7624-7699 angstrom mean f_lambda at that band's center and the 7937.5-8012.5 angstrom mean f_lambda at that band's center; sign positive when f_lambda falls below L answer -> 3.5 angstrom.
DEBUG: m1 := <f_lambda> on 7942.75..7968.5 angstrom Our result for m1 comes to 6.64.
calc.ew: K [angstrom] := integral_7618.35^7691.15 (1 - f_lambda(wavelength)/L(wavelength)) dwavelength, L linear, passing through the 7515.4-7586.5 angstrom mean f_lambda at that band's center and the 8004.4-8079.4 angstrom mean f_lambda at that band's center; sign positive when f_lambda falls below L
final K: 8.0 angstrom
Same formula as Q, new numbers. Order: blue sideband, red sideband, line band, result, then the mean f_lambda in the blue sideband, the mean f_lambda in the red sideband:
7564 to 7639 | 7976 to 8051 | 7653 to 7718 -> 0.172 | 6.78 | 7.03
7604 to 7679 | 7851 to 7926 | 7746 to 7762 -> 0.152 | 6.39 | 6.51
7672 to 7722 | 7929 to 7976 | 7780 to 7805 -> 0.025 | 5.85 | 6.68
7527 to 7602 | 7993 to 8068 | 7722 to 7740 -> 0.142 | 7.01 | 7.12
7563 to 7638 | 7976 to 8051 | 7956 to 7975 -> 0.043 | 6.79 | 7.03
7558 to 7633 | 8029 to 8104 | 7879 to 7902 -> 0.071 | 6.82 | 7.21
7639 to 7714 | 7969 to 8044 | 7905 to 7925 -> 0.037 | 5.99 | 6.98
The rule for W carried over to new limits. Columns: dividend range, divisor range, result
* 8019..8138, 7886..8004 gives 1.08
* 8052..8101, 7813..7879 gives 1.14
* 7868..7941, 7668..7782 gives 1.11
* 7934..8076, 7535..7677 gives 1.04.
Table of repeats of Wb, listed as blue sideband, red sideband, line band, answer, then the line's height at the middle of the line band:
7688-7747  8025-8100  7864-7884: 0.32 angstrom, 6.51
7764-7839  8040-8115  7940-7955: 0.33 angstrom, 6.71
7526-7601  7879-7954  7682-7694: 1.43 angstrom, 6.86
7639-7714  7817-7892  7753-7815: 1.47 angstrom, 6.18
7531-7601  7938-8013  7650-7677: 4.02 angstrom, 6.97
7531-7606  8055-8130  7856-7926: 5.91 angstrom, 7.13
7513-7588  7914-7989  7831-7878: 3.27 angstrom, 6.76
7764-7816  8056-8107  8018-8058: -0.93 angstrom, 7.03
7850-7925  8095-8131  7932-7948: 0.10 angstrom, 6.7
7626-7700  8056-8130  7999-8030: 0.37 angstrom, 7.04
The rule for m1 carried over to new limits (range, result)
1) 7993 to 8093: 7.12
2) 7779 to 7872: 6.2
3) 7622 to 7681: 6.35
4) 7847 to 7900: 6.49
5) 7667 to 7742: 5.92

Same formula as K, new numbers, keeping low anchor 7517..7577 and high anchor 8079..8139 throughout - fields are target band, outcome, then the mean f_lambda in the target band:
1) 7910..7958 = 4.4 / 6.56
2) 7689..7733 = 7.8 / 5.87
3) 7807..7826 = 2.2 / 6.32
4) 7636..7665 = 2.7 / 6.43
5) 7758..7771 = 2.6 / 5.73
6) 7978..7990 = 0.7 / 6.79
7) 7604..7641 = 2.1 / 6.68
